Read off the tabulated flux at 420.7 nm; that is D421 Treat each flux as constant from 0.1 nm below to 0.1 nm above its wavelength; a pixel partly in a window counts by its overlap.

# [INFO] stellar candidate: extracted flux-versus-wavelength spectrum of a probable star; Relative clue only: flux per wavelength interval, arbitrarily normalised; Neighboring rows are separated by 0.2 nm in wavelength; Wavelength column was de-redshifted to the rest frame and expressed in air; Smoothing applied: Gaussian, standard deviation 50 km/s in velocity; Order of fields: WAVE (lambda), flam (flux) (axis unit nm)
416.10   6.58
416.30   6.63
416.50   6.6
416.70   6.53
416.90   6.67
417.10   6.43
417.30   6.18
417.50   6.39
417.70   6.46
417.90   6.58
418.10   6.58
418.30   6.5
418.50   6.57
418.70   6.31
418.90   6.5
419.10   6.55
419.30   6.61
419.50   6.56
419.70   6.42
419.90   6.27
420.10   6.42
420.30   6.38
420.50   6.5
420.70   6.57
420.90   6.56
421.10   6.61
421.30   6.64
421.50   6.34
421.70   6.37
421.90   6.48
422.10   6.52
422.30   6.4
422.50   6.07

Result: 6.57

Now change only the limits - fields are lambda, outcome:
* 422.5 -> 6.07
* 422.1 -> 6.52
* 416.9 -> 6.67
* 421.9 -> 6.48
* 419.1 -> 6.55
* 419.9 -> 6.27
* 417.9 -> 6.58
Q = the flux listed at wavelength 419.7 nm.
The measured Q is 6.42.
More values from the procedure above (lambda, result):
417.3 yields 6.18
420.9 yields 6.56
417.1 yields 6.43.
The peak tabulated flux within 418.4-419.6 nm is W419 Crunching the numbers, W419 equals 6.61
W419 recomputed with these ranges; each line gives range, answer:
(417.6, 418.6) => 6.58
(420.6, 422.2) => 6.64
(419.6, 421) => 6.57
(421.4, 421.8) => 6.37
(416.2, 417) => 6.67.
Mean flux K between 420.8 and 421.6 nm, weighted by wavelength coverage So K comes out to 6.54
